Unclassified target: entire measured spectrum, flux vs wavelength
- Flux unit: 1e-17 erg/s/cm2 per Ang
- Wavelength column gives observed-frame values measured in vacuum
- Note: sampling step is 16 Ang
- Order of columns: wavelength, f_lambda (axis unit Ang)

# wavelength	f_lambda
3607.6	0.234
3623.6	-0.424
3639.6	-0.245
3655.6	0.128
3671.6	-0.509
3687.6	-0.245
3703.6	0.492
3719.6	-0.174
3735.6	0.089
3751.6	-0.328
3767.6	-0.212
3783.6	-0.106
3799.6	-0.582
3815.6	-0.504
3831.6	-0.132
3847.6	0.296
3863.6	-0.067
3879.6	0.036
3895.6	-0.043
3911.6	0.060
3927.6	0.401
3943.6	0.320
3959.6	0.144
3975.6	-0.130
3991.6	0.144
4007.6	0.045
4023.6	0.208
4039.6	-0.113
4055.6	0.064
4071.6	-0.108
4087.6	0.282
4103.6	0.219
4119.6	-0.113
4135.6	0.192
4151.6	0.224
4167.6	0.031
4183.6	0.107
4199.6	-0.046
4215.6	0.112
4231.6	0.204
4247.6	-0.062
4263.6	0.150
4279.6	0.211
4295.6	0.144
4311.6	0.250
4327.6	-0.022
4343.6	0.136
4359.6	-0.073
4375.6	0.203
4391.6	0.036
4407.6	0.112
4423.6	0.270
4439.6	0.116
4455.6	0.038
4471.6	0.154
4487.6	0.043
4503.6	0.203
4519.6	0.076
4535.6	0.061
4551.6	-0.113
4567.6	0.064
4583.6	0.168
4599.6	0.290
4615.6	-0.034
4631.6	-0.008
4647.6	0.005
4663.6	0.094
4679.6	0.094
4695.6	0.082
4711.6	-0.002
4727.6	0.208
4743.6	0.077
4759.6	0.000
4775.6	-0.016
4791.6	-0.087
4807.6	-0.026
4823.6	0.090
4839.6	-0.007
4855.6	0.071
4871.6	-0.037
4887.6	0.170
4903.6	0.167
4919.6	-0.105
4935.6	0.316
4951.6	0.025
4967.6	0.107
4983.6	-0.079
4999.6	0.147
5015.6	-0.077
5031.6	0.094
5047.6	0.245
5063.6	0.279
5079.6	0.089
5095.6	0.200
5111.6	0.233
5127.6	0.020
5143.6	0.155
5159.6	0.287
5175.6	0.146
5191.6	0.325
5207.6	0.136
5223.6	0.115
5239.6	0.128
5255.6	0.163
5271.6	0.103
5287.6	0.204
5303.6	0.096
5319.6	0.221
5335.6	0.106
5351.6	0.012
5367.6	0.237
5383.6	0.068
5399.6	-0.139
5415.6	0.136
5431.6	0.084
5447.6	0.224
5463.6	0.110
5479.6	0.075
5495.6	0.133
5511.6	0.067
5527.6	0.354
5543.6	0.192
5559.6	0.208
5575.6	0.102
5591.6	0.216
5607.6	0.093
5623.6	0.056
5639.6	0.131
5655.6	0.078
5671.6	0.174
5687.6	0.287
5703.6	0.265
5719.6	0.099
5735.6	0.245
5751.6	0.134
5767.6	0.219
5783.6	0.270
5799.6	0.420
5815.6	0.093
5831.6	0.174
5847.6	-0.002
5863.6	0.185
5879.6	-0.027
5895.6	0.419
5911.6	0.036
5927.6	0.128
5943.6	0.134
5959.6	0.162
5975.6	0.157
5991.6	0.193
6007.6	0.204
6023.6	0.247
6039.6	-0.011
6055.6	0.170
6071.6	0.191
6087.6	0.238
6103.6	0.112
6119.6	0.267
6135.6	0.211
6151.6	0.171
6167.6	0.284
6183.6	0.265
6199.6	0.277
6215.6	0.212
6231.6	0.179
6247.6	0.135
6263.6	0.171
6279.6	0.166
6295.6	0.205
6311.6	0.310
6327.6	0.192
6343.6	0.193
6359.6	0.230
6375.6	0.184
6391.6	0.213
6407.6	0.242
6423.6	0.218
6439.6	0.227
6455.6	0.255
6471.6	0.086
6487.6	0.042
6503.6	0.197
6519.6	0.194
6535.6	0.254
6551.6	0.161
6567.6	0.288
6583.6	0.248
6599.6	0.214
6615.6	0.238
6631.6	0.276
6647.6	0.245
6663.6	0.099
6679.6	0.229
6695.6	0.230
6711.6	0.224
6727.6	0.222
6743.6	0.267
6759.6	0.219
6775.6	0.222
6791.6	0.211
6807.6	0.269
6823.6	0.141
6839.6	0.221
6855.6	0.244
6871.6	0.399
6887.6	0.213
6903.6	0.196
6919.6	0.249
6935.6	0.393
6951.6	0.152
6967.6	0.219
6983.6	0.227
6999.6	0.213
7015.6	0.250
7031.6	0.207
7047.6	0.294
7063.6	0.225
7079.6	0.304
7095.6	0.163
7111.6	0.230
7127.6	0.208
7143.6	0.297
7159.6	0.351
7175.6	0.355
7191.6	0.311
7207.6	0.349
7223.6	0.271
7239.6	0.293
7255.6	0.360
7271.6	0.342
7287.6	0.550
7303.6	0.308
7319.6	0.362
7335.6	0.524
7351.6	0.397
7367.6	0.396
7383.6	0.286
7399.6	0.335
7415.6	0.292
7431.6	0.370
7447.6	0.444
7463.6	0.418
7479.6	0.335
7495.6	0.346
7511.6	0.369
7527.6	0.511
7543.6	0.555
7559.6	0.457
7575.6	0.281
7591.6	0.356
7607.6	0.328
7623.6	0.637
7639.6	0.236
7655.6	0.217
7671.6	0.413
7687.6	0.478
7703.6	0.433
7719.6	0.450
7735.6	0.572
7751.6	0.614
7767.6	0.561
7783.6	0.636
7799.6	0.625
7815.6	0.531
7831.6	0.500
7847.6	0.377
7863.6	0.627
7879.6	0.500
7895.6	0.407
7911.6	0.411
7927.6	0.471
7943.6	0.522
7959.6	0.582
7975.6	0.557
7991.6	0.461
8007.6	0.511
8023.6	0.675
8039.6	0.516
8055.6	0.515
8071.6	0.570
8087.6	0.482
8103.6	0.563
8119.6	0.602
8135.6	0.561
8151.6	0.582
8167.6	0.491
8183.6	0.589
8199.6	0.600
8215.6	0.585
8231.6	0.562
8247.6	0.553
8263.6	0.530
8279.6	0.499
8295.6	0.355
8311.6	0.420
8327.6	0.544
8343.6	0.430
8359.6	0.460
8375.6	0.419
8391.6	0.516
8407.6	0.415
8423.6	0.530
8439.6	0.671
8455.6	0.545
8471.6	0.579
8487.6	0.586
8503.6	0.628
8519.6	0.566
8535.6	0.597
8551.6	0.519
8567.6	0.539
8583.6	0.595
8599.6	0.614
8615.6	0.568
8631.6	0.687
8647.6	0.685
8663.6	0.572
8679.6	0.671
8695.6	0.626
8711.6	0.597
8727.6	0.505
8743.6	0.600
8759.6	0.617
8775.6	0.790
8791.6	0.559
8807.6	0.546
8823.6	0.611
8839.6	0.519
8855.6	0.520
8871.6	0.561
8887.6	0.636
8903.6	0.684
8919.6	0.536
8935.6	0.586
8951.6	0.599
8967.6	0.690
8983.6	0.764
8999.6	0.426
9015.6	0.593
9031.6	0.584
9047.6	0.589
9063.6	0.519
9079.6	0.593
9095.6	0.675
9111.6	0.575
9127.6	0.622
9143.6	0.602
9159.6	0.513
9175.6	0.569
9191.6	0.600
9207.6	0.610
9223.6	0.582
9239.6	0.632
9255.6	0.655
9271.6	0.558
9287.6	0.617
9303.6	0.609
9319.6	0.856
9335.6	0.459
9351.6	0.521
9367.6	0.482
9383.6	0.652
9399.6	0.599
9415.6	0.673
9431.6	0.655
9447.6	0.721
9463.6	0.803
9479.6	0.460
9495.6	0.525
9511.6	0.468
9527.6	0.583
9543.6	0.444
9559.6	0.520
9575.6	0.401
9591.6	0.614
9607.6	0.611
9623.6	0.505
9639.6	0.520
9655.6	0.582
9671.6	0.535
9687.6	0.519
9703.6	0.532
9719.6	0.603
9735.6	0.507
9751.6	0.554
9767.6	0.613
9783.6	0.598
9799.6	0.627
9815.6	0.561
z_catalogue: 0.927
